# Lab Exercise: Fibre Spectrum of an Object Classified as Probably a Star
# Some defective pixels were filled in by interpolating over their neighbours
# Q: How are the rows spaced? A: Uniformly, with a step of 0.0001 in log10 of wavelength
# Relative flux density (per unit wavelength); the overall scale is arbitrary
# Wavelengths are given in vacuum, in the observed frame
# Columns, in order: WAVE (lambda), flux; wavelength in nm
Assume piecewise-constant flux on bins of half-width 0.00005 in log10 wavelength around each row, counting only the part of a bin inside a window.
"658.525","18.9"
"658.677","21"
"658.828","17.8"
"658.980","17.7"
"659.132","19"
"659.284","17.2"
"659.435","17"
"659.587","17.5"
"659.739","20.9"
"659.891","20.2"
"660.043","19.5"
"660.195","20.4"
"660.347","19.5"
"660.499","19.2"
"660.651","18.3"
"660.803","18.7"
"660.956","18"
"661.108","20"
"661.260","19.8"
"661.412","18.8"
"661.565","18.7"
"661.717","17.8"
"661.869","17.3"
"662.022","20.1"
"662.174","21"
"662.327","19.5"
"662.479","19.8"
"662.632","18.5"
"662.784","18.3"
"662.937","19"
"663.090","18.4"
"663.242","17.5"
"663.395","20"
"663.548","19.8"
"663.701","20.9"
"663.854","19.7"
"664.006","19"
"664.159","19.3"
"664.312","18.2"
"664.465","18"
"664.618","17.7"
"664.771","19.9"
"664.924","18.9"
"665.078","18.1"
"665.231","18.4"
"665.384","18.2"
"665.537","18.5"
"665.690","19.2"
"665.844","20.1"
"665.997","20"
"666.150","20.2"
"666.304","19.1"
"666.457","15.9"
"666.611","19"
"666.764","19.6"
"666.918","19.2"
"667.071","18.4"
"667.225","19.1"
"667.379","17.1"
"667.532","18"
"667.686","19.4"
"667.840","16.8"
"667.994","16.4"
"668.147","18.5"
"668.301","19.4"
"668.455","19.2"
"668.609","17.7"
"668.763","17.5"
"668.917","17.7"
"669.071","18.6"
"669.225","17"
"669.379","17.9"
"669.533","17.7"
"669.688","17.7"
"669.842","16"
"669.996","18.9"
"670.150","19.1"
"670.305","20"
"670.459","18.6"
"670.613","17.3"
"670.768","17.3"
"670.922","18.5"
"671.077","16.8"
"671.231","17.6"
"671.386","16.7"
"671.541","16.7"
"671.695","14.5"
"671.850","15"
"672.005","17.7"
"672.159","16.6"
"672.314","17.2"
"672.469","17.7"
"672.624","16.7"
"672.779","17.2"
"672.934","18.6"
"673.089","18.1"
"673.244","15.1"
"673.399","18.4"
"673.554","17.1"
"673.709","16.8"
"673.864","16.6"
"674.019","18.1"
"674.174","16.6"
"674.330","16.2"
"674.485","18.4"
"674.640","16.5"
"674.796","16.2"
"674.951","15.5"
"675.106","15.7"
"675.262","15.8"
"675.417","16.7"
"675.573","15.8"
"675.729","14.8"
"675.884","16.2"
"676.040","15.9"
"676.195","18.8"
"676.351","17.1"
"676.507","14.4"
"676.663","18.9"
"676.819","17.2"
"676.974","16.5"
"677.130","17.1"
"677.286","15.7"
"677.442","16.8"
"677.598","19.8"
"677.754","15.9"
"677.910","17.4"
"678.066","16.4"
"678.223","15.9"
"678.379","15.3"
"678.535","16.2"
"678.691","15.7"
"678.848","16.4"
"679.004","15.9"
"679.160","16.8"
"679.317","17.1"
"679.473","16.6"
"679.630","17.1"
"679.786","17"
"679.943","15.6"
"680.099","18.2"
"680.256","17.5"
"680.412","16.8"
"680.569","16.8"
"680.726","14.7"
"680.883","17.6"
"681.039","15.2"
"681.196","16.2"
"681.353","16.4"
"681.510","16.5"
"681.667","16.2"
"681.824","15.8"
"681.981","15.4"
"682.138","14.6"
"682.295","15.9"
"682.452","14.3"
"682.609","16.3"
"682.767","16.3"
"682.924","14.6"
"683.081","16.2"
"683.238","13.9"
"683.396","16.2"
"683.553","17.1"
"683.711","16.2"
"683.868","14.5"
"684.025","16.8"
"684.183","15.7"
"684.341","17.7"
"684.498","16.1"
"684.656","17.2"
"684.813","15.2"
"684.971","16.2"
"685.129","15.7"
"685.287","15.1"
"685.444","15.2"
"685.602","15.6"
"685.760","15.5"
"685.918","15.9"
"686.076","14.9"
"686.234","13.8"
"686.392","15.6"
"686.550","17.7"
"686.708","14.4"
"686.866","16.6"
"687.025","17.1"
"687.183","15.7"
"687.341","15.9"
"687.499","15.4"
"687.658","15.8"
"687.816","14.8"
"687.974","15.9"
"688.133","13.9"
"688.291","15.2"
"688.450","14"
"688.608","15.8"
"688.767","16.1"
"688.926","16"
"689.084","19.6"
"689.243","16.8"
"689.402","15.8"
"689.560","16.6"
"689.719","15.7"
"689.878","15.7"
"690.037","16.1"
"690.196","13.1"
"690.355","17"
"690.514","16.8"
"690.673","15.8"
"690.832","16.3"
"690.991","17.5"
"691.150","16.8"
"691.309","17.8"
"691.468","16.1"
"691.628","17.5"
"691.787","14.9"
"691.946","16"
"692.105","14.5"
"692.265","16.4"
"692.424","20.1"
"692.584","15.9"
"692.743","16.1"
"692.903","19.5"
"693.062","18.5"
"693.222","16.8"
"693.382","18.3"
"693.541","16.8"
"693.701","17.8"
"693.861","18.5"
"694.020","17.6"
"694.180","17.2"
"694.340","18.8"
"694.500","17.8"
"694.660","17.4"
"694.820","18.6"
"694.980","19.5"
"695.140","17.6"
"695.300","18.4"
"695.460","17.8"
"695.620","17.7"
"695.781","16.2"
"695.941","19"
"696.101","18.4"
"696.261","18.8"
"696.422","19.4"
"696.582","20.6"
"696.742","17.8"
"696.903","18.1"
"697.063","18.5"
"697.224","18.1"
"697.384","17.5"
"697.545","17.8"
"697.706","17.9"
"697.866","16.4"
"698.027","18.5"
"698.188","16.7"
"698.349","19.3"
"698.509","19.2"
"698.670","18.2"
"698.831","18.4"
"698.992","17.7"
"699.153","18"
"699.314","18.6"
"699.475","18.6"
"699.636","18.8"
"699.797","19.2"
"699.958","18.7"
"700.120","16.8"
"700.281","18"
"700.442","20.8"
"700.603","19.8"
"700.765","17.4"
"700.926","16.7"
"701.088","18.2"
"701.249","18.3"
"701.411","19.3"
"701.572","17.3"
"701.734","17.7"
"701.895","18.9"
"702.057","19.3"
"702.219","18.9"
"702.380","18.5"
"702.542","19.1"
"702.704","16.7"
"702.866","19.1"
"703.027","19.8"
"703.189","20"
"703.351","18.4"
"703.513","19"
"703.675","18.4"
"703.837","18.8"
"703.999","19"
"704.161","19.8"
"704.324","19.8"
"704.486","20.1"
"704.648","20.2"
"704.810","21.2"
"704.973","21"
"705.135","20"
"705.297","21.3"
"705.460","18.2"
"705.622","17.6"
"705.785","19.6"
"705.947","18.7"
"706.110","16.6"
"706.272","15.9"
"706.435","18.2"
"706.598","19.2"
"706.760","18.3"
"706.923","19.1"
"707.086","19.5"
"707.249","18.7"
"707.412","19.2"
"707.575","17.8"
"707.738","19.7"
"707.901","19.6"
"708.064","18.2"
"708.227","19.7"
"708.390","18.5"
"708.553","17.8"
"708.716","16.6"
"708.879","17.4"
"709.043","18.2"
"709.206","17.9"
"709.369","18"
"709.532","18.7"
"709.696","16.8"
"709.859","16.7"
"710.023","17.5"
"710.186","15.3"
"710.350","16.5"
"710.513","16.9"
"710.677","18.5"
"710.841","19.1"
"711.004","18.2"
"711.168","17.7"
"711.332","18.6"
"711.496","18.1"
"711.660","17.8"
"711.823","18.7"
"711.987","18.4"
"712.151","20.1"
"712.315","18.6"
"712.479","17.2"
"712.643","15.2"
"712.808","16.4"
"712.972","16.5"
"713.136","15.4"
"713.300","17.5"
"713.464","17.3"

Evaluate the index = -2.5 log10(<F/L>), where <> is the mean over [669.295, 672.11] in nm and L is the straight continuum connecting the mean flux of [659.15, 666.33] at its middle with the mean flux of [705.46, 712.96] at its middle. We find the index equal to 0.08 mag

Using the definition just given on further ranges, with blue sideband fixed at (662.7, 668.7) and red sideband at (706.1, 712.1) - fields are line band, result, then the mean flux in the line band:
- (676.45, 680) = 0.12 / 16.6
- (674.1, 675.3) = 0.14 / 16.4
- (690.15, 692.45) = 0.12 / 16.4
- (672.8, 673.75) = 0.07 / 17.4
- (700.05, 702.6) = -0.02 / 18.4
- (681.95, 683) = 0.20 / 15.3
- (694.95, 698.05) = 0.01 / 18.2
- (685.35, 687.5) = 0.17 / 15.7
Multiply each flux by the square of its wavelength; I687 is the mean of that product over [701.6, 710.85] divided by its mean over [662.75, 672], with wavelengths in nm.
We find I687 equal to 1.14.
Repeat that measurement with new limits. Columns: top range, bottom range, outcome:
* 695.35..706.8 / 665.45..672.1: 1.13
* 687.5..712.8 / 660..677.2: 1.09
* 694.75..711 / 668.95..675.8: 1.18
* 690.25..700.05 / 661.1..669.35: 1.04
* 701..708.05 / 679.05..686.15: 1.26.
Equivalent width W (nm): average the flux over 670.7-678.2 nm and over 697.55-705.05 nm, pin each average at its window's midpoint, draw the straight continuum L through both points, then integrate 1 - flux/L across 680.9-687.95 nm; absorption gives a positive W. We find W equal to 0.70 nm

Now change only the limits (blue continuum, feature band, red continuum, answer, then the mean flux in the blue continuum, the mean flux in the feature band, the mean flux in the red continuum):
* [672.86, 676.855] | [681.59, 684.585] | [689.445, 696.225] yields 0.204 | 16.7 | 15.8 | 17.2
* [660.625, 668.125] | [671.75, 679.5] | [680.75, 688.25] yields 0.182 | 18.8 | 16.7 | 15.8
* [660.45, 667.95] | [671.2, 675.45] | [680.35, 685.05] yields 0.156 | 18.9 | 16.8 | 15.9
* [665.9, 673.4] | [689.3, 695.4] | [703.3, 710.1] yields 0.435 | 17.8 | 17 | 18.7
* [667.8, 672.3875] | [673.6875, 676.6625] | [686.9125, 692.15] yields 0.117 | 17.6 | 16.5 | 16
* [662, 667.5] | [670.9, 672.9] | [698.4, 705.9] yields 0.224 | 19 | 16.8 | 18.9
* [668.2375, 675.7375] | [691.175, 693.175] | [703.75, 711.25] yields 0.113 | 17.2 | 16.9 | 18.5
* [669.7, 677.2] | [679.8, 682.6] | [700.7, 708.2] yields 0.213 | 17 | 16.1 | 18.8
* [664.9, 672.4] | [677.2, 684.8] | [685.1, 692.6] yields 0.232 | 18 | 16.3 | 16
